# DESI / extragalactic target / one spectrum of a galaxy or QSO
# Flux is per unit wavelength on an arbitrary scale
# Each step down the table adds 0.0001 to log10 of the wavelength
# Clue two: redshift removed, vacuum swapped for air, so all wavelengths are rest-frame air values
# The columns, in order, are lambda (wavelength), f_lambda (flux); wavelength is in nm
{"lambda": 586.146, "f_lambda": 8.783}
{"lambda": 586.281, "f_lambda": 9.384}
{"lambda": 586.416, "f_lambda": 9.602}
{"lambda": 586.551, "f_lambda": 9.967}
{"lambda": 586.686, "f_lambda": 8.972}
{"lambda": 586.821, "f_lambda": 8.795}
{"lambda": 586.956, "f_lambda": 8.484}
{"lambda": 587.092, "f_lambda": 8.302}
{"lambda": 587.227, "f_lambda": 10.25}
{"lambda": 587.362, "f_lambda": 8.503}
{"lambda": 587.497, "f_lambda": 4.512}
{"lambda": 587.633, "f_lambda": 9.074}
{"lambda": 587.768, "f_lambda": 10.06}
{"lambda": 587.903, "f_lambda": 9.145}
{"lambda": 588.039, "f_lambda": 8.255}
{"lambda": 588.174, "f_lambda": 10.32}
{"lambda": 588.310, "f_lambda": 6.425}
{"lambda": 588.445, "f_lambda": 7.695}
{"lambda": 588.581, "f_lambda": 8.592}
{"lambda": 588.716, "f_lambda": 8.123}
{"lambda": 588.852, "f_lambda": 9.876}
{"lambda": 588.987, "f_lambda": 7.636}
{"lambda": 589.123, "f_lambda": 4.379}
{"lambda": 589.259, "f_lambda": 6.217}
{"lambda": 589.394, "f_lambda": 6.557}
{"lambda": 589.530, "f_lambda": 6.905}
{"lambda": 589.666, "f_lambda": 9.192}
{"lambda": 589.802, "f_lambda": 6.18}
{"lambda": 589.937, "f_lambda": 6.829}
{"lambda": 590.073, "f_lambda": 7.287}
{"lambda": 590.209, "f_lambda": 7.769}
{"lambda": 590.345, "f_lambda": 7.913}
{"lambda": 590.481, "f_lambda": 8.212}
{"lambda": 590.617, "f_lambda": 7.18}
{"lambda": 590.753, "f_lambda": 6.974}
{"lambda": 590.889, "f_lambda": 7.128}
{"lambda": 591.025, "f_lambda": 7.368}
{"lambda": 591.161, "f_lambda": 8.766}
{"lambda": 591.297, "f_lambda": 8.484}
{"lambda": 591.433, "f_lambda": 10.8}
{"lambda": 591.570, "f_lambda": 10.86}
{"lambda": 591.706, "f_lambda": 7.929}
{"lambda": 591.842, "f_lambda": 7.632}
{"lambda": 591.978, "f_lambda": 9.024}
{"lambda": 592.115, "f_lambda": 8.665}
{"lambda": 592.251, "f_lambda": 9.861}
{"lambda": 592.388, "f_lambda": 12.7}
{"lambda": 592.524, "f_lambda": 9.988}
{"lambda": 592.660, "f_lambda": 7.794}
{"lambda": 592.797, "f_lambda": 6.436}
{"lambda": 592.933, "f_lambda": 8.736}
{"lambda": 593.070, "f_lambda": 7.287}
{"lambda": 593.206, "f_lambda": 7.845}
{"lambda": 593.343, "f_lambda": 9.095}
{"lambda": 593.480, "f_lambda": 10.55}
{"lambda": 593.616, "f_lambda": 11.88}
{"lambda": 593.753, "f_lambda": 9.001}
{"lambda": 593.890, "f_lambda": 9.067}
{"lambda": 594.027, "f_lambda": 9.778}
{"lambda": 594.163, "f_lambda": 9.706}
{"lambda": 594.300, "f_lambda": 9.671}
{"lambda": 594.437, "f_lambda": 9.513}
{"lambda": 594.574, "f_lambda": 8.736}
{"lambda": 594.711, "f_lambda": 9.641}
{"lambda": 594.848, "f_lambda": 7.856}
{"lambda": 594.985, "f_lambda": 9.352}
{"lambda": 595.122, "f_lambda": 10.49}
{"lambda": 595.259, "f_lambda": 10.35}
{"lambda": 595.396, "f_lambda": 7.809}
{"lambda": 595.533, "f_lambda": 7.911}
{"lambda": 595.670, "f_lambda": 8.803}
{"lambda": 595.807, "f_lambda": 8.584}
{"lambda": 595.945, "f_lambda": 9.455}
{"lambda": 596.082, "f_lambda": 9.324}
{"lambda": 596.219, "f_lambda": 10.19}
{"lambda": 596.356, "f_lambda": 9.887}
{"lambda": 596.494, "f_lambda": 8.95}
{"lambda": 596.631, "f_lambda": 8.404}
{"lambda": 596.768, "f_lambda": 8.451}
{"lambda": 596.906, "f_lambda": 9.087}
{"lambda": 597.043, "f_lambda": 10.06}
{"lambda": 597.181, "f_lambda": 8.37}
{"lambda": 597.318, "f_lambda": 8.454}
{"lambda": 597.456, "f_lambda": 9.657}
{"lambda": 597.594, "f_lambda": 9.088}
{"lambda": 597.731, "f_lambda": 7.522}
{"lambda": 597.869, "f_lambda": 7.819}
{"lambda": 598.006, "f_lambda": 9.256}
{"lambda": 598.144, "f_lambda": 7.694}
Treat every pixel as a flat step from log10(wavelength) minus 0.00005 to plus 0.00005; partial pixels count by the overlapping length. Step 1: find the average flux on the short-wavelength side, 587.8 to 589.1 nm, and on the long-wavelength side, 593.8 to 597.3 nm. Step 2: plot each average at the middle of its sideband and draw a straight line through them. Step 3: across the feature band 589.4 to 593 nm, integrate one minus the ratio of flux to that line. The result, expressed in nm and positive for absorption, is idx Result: 0.16 nm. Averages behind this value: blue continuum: 8.36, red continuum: 9.17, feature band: 8.3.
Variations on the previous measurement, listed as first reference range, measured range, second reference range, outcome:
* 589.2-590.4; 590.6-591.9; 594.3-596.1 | -0.11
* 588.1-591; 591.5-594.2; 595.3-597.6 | -0.32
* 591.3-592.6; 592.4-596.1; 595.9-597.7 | 0.12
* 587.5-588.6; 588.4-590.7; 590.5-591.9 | 0.26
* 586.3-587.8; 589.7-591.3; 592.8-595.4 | 0.27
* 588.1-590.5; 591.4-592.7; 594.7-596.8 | -0.21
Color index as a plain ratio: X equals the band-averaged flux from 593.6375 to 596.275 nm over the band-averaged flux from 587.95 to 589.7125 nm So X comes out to 1.20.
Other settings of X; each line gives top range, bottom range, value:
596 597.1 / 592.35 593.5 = 1.06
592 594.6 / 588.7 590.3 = 1.28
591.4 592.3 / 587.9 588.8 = 1.10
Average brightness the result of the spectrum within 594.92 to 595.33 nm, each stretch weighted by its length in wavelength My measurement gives 10.1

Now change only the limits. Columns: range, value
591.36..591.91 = 9.3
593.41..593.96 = 10.1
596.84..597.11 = 9.59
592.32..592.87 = 9.24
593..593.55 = 8.71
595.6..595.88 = 8.68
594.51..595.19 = 9.22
